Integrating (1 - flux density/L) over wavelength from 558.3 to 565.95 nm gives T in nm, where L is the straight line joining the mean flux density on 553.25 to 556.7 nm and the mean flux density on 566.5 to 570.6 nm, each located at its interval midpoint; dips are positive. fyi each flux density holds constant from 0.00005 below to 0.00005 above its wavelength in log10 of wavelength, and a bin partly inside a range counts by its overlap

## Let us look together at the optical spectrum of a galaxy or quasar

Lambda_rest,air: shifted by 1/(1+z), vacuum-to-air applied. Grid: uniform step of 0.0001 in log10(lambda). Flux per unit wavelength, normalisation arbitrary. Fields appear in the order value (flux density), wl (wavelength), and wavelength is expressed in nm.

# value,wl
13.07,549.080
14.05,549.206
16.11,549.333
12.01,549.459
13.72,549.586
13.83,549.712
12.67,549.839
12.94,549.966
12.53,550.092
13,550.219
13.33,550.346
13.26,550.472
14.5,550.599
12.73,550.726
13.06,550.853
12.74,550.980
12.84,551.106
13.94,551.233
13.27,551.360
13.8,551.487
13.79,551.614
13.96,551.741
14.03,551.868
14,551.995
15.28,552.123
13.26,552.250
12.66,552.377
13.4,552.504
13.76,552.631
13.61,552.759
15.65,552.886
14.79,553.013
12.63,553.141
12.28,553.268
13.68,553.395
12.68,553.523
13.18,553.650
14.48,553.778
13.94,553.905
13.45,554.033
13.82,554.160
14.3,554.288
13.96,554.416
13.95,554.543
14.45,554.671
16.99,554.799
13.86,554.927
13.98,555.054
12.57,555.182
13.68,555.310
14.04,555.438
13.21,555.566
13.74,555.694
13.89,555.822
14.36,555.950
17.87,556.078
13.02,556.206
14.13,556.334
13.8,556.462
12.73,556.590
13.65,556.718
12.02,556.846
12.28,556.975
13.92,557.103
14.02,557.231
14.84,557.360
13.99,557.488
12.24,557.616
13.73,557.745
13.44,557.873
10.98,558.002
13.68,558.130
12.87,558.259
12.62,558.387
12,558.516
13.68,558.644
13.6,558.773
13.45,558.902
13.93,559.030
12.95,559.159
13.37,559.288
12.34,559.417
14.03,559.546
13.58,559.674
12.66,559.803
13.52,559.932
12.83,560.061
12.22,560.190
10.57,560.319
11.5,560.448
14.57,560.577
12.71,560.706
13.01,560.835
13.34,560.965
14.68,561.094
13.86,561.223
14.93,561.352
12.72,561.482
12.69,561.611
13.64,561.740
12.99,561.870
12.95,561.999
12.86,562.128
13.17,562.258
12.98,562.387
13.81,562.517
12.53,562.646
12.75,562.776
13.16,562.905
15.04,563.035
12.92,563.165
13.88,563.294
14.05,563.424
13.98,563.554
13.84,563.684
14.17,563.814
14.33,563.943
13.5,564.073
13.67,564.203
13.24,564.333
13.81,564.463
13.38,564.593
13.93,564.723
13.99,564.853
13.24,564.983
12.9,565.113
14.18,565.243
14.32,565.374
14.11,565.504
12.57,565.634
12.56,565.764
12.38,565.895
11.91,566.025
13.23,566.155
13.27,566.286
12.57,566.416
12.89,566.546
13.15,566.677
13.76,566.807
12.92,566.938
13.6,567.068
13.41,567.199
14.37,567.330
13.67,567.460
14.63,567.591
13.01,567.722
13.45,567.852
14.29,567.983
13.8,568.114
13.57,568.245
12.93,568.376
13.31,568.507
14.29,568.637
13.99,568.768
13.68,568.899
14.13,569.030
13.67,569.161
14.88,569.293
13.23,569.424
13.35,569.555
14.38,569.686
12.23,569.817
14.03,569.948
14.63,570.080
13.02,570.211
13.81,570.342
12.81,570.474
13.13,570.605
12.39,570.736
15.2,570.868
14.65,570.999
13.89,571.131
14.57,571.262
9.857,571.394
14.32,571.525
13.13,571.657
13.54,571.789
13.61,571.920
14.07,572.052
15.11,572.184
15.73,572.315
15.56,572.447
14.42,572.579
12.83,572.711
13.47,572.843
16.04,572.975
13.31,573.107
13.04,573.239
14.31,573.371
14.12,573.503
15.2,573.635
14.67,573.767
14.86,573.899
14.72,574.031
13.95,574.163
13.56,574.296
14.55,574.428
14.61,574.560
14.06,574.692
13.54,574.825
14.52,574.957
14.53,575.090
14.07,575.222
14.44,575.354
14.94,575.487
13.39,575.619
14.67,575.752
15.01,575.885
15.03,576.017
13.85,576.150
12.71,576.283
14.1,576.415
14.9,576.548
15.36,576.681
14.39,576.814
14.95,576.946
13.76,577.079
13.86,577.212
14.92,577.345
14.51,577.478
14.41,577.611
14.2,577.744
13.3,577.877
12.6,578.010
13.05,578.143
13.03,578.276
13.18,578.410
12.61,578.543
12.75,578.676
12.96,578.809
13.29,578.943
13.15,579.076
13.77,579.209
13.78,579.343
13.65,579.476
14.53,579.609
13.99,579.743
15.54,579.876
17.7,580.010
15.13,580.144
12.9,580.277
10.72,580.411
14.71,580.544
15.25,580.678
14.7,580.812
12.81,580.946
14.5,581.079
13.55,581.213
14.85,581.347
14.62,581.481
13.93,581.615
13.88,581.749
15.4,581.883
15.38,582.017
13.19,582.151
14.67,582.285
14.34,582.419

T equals 0.25 nm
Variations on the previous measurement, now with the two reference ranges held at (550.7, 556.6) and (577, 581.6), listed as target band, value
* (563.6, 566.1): 0.07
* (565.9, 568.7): 0.09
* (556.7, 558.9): 0.11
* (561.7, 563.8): 0.06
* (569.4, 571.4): 0.04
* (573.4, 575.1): -0.06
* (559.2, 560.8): 0.12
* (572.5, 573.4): 0.00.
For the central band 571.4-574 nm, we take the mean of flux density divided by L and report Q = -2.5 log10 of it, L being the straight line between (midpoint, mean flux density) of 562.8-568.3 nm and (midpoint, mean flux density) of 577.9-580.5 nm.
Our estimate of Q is -0.05 mag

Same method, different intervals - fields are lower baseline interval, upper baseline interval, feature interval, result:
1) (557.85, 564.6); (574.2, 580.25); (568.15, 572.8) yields -0.002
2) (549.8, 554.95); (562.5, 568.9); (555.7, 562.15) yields 0.023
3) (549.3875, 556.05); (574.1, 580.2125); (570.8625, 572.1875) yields 0.025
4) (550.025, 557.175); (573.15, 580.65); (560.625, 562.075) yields 0.033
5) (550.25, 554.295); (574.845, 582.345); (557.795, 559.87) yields 0.053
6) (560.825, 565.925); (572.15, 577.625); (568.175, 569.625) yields 0.015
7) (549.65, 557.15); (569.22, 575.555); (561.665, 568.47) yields 0.035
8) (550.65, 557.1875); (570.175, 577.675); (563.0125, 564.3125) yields 0.005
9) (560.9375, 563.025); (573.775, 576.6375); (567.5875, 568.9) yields 0.010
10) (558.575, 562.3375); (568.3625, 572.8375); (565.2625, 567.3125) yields 0.030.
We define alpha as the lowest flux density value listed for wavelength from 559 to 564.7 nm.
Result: 10.57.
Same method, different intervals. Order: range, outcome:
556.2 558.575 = 10.98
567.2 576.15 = 9.857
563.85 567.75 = 11.91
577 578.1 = 12.6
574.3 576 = 13.39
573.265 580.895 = 10.72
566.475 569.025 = 12.89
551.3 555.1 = 12.28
